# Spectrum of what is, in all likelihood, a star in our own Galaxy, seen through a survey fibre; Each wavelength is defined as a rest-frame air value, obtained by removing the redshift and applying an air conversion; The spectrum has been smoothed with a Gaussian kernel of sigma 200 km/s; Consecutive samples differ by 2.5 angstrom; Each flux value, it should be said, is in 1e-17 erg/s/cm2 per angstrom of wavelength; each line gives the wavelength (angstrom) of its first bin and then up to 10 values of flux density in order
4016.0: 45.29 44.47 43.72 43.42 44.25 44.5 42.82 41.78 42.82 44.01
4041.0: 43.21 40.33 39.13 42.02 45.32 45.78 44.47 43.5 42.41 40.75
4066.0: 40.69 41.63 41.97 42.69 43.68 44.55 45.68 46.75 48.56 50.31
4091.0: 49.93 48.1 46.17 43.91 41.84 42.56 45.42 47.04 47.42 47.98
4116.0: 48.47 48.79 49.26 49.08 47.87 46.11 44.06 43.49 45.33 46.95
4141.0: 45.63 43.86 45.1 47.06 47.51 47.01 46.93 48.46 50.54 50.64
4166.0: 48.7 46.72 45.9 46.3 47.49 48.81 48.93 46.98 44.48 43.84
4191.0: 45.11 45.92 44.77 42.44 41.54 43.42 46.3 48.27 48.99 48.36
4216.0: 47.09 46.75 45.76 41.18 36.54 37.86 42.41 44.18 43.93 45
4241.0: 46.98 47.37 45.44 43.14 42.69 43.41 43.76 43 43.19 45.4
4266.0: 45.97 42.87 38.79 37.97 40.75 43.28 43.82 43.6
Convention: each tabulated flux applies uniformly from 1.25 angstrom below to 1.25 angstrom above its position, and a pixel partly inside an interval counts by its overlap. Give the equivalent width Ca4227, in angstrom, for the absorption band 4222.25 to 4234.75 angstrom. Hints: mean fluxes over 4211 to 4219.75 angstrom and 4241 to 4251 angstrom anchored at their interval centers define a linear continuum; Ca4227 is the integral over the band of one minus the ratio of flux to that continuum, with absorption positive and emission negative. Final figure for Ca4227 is 1.65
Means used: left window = 47.6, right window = 45.2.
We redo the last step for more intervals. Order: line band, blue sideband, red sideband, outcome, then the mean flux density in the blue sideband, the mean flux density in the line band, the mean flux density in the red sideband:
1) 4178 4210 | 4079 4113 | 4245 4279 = -0.8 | 46.4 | 45.4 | 42.8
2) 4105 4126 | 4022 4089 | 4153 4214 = -1.4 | 43.5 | 48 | 46.6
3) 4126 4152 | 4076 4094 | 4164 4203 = 0.5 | 47.4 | 45.6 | 45.9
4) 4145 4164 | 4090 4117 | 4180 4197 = -0.8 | 46.2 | 47.8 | 45.7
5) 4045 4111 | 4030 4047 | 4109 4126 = 1.0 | 42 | 44.5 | 48.4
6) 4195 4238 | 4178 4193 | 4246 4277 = 0.6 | 46.2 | 44.1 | 42.7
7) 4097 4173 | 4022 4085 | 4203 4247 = -4.7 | 43.2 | 46.6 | 44.8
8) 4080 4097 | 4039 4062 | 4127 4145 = -1.6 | 42.9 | 48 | 45.1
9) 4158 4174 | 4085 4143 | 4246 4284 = -1.0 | 46.7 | 48.3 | 42.8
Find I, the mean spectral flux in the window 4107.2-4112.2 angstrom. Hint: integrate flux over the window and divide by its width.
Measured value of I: 47.2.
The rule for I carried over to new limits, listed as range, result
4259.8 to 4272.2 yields 43.3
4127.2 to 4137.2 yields 44.8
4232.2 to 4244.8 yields 45.5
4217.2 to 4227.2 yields 42.6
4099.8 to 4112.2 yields 44.9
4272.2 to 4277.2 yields 39.3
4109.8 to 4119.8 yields 48.2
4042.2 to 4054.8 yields 42.5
